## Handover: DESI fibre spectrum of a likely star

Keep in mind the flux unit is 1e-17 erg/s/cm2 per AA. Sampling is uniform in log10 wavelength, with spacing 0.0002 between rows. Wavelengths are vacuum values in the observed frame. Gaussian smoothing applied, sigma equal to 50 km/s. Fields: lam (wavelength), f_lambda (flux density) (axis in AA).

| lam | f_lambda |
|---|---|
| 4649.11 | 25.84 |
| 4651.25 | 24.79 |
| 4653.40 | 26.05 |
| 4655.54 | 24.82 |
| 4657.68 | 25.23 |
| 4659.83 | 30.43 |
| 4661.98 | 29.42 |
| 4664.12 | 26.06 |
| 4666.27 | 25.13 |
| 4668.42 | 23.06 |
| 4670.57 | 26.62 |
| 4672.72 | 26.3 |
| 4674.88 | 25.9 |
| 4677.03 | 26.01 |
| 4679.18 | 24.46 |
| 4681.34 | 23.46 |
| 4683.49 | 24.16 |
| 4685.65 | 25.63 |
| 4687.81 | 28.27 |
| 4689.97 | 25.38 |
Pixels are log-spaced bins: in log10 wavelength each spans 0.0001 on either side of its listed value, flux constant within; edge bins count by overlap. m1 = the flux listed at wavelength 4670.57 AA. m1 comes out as 26.62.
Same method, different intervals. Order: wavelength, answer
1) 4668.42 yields 23.06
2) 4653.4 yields 26.05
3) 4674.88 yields 25.9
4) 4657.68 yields 25.23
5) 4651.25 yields 24.79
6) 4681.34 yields 23.46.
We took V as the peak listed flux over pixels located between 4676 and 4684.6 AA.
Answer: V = 26.01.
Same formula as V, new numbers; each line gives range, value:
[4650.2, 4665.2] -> 30.43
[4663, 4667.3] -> 26.06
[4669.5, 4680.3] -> 26.62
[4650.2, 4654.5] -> 26.05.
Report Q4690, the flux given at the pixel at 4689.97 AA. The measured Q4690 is 25.38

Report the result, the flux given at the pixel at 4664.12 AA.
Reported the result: 26.06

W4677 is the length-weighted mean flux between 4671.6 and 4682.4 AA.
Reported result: 25.2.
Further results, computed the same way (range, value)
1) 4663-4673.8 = 25.5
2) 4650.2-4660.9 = 26.3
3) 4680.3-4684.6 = 23.8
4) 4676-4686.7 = 24.7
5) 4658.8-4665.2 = 28.6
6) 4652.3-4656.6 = 25.4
